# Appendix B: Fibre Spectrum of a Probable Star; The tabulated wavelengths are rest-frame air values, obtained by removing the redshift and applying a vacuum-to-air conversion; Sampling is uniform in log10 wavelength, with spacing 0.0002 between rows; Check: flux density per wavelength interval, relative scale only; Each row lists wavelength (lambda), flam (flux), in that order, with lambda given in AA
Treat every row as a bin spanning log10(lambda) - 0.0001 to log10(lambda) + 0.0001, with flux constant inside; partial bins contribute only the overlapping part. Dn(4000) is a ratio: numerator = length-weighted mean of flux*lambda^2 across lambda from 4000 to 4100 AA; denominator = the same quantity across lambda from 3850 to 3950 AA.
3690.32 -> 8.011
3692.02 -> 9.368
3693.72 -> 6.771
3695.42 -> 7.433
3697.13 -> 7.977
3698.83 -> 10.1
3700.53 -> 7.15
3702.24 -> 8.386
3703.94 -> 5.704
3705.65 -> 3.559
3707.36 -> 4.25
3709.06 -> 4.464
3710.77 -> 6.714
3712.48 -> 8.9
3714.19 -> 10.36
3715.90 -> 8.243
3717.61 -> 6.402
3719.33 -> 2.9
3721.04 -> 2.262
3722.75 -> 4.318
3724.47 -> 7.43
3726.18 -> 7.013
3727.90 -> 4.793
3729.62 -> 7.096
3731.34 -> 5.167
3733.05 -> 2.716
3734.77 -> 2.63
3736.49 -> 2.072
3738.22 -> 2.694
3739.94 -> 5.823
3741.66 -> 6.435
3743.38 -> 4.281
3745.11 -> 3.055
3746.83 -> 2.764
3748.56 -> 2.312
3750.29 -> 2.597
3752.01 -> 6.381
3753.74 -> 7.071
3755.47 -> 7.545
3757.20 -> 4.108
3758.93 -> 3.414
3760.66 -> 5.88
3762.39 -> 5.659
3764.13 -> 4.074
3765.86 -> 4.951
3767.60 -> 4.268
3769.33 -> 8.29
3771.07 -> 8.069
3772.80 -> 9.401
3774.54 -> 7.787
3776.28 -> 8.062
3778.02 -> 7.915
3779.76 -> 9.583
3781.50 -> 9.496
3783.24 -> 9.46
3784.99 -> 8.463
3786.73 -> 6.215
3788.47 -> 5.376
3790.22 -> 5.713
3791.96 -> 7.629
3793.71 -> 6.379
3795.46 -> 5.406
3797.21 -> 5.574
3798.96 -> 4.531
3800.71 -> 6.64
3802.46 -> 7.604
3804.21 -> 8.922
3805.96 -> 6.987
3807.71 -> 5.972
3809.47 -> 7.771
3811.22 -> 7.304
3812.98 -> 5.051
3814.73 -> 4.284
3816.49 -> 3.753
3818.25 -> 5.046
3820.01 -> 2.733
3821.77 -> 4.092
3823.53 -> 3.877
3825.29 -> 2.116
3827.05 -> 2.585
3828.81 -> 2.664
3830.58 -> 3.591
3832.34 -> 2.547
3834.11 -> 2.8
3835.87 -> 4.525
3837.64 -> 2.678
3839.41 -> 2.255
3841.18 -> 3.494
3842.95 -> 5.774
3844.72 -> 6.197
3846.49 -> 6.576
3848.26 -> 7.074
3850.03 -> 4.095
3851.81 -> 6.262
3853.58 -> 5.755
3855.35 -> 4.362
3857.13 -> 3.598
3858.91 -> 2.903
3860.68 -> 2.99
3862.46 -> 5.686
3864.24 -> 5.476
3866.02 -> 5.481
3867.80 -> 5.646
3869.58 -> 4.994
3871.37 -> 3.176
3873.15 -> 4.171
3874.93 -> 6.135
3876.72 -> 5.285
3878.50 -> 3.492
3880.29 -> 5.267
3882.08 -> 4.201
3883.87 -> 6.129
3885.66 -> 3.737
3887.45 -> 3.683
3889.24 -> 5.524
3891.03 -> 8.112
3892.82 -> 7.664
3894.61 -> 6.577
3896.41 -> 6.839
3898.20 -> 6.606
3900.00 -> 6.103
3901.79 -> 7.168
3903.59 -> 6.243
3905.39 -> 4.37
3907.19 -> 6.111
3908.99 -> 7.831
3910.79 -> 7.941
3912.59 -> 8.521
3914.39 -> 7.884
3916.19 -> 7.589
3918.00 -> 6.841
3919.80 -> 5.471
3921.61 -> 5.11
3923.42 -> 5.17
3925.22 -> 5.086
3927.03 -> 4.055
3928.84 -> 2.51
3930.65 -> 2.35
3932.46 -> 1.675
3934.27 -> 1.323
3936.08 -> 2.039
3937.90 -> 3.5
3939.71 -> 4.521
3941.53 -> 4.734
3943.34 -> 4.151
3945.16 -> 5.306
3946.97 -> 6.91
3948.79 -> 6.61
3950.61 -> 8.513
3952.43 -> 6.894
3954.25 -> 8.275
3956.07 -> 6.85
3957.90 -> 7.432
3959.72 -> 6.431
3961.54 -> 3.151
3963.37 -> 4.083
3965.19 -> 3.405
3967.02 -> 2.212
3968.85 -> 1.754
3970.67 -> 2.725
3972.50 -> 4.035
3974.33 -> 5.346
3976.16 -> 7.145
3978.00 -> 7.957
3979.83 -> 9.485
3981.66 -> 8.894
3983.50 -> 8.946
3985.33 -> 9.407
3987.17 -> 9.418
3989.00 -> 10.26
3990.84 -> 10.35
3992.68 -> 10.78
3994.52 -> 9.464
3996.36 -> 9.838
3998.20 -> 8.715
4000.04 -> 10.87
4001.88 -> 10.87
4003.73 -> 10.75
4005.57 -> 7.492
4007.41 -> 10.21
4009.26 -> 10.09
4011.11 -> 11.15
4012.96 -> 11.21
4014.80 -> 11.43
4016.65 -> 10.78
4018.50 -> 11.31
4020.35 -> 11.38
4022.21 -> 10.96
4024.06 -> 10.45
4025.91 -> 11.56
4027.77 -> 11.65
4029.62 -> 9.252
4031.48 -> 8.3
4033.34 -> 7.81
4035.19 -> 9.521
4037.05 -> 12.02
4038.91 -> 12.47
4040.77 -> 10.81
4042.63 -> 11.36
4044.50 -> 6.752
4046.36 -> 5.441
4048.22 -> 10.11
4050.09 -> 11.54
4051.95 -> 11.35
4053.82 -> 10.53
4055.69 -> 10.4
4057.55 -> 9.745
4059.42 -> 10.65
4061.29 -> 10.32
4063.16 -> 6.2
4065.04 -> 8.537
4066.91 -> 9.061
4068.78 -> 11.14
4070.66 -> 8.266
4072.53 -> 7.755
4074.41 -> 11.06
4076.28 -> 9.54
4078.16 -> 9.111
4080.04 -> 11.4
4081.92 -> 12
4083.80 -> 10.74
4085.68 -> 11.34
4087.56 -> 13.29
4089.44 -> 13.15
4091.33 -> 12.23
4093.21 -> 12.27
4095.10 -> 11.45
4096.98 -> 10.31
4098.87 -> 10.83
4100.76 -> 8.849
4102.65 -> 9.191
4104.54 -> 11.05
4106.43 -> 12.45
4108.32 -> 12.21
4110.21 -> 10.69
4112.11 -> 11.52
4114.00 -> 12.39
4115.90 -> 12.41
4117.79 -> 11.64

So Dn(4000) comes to 2.14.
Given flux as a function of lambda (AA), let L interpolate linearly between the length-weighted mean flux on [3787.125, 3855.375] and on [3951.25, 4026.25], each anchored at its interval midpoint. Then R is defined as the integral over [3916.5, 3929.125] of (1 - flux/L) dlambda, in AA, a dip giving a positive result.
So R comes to 3.4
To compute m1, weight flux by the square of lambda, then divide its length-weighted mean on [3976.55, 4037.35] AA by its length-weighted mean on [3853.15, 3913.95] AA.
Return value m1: 1.9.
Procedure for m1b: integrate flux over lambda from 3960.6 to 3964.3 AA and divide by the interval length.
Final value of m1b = 3.64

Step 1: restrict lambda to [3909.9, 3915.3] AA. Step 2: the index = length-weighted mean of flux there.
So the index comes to 8.12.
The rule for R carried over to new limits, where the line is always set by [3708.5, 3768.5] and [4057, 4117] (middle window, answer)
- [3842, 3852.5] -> 1.28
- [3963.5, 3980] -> 7.82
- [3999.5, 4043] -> -4.29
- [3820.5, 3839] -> 9.66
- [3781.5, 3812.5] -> -4.58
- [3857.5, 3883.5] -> 9.19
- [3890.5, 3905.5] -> 1.78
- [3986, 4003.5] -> -1.70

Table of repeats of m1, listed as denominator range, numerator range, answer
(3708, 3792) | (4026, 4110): 2.07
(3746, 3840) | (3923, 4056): 1.57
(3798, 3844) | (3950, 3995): 1.63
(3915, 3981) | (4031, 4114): 2.19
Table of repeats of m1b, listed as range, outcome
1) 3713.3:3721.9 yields 6.04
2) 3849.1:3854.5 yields 5.38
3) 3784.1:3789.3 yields 6.7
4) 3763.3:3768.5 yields 4.46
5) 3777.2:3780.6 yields 8.75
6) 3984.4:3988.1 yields 9.43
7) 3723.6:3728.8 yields 6.41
